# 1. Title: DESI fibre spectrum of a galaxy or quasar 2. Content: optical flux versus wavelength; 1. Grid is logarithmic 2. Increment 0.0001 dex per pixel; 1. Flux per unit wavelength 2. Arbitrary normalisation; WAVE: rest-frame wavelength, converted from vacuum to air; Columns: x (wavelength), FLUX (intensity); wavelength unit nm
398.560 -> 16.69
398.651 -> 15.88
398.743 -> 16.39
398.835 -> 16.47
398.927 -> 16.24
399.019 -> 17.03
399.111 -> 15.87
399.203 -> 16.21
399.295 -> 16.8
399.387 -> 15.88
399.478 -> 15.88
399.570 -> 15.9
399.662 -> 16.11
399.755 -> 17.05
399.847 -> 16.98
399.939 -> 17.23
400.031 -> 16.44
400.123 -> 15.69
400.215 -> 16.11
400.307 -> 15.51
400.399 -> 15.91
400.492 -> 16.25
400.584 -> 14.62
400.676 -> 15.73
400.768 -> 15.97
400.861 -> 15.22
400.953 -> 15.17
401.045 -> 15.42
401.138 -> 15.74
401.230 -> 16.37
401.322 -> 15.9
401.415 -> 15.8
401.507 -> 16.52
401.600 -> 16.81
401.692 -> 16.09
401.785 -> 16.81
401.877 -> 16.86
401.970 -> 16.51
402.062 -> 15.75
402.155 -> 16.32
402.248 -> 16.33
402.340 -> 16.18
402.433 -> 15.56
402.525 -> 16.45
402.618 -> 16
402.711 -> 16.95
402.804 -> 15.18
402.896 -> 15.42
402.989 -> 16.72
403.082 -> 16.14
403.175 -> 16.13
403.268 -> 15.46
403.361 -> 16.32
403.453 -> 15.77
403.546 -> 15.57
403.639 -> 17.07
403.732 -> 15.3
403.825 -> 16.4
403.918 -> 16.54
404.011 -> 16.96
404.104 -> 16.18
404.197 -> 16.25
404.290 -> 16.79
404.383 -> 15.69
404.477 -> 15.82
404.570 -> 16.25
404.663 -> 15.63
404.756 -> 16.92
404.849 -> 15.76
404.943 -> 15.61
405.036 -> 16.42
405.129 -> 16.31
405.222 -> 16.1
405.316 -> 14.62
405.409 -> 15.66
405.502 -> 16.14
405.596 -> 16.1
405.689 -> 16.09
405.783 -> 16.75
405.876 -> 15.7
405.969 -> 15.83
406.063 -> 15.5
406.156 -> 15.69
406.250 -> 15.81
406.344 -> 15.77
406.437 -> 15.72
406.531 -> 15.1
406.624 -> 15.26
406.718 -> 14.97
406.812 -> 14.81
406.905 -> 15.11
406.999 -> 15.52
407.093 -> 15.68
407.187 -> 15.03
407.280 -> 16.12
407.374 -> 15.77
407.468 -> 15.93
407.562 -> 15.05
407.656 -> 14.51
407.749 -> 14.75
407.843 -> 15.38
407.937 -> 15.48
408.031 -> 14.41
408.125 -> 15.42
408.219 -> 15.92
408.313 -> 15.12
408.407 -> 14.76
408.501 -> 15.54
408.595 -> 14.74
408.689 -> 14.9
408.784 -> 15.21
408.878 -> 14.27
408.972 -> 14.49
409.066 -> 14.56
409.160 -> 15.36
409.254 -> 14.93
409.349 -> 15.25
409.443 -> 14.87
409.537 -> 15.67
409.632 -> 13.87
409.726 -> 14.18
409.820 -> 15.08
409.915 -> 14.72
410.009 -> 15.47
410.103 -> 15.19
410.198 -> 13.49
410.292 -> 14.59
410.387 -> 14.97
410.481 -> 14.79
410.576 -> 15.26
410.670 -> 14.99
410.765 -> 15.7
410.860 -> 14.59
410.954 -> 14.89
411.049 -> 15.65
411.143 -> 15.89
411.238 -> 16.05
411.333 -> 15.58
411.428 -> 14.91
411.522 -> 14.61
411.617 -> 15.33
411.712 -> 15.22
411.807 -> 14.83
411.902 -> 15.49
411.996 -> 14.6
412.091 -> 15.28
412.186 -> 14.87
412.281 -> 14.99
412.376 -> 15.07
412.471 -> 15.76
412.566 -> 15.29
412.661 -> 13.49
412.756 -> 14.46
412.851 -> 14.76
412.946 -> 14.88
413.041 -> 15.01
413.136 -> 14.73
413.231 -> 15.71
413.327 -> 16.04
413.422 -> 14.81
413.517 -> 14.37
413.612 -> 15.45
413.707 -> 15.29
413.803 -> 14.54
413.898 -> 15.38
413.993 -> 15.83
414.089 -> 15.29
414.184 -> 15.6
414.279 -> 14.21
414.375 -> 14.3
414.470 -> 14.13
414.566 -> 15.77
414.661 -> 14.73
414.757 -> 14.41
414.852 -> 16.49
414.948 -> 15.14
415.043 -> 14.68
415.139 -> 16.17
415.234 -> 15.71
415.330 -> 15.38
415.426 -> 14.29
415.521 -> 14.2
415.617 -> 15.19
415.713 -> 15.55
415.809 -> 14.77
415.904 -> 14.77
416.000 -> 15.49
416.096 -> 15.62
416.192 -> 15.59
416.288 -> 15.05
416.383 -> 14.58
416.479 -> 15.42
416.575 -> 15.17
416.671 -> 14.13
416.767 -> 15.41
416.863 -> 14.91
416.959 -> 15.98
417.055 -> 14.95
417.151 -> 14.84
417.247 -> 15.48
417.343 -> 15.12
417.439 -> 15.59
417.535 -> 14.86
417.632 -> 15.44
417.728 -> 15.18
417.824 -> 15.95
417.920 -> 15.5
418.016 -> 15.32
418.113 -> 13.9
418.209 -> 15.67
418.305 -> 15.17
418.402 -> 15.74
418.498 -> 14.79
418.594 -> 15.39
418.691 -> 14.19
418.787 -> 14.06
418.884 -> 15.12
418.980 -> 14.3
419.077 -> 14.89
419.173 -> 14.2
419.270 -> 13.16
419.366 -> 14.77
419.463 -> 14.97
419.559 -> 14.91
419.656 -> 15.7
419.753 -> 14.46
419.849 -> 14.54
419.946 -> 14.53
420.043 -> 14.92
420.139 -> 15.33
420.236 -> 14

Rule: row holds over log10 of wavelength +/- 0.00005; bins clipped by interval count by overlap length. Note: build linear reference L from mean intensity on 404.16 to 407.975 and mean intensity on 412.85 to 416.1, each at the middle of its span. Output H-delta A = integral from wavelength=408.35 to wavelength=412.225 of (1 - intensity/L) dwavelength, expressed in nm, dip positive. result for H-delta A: 0.101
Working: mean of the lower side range 15.7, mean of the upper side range 15.1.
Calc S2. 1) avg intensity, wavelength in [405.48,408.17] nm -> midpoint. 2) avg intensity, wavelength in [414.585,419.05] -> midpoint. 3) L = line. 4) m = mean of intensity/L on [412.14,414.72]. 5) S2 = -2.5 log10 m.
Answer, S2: 0.02 mag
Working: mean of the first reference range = 15.5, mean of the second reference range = 15.1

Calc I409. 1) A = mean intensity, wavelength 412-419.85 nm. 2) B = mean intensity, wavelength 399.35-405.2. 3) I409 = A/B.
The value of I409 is 0.93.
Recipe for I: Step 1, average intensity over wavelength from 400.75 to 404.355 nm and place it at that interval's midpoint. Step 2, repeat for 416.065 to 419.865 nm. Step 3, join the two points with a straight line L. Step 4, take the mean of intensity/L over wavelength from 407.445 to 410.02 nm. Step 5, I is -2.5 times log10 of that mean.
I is 0.05 mag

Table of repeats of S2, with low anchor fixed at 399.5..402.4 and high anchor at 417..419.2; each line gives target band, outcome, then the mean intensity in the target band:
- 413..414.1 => 0.01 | 15.2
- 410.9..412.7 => 0.02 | 15.2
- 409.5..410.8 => 0.05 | 14.8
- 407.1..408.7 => 0.03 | 15.2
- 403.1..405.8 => -0.01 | 16.1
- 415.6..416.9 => 0.00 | 15.1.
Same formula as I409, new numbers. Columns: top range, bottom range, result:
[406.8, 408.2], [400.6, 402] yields 0.95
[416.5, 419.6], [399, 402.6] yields 0.93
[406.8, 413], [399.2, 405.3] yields 0.93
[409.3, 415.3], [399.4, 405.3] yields 0.94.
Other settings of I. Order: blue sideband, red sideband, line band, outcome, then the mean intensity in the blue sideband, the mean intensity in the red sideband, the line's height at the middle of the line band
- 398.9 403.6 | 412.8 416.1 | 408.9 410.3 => 0.05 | 16.1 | 15.1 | 15.5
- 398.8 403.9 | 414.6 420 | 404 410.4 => 0.02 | 16.1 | 15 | 15.7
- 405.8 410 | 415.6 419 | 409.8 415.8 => 0.01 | 15.2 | 15.1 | 15.2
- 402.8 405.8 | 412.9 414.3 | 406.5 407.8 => 0.04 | 16.1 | 15.2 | 15.8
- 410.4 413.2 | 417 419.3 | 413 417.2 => -0.01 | 15.1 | 15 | 15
